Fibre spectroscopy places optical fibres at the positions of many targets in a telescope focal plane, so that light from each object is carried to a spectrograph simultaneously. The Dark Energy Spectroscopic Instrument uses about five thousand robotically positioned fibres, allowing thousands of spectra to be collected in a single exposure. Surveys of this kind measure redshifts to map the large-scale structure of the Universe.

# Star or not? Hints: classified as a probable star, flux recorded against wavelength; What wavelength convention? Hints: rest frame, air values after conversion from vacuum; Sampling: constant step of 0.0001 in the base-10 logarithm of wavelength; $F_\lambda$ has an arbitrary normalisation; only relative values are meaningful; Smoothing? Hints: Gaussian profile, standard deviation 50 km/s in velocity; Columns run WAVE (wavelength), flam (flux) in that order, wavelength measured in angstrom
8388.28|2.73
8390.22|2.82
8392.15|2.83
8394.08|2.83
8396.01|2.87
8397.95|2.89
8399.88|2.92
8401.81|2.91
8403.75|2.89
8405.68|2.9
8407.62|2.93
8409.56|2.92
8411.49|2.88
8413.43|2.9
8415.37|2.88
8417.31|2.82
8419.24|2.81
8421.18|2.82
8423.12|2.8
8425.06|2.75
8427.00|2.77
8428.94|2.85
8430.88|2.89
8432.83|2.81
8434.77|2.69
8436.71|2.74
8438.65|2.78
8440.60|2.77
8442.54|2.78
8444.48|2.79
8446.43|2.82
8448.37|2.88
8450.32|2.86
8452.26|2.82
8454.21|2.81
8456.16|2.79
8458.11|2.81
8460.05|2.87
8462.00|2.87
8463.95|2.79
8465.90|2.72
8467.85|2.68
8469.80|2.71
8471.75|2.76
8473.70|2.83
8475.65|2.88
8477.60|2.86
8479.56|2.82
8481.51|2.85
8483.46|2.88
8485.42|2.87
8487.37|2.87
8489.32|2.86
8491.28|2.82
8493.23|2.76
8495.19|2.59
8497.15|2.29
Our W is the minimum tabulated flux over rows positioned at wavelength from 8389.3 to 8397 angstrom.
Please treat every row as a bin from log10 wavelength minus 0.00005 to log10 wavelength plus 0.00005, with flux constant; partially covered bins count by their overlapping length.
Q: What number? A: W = 2.82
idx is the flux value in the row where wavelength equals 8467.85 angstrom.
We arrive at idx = 2.68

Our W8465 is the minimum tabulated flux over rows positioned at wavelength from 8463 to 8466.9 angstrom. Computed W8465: 2.72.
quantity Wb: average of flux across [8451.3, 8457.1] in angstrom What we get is 2.8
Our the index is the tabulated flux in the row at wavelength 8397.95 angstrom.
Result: 2.89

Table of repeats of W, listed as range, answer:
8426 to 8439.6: 2.69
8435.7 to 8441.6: 2.74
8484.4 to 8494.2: 2.76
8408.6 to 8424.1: 2.8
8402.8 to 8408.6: 2.89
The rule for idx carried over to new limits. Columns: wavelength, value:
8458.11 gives 2.81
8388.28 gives 2.73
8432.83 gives 2.81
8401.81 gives 2.91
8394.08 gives 2.83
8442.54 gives 2.78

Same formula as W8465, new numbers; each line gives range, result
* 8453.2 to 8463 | 2.79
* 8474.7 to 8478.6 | 2.86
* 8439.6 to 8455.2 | 2.77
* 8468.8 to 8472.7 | 2.71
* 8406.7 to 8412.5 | 2.88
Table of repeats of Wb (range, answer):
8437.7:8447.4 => 2.79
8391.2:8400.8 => 2.87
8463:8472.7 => 2.73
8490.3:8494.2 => 2.79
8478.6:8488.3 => 2.86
